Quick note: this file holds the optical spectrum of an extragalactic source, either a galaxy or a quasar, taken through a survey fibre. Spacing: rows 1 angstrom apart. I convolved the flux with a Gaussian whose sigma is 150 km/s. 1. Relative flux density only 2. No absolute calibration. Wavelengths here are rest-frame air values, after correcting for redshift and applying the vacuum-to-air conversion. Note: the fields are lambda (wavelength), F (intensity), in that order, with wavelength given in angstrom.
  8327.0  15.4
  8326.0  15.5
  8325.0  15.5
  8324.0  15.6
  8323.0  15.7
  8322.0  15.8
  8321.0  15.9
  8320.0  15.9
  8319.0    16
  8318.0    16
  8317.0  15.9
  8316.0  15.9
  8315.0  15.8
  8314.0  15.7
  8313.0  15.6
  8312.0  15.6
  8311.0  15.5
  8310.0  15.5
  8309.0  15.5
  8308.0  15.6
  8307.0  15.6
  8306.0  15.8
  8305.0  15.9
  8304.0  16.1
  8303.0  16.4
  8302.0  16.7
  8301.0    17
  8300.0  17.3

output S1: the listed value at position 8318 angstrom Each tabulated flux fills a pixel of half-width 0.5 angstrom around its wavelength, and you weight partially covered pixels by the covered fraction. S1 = 16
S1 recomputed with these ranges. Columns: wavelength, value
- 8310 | 15.5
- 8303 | 16.4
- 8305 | 15.9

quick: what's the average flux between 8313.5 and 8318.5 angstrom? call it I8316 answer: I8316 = 15.9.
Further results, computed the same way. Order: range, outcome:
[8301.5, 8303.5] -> 16.5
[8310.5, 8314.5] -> 15.6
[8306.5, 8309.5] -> 15.6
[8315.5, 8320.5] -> 15.9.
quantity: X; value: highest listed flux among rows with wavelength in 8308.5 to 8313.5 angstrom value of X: 15.6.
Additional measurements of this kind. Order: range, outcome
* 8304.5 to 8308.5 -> 15.9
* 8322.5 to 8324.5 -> 15.7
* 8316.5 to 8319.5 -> 16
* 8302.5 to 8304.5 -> 16.4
